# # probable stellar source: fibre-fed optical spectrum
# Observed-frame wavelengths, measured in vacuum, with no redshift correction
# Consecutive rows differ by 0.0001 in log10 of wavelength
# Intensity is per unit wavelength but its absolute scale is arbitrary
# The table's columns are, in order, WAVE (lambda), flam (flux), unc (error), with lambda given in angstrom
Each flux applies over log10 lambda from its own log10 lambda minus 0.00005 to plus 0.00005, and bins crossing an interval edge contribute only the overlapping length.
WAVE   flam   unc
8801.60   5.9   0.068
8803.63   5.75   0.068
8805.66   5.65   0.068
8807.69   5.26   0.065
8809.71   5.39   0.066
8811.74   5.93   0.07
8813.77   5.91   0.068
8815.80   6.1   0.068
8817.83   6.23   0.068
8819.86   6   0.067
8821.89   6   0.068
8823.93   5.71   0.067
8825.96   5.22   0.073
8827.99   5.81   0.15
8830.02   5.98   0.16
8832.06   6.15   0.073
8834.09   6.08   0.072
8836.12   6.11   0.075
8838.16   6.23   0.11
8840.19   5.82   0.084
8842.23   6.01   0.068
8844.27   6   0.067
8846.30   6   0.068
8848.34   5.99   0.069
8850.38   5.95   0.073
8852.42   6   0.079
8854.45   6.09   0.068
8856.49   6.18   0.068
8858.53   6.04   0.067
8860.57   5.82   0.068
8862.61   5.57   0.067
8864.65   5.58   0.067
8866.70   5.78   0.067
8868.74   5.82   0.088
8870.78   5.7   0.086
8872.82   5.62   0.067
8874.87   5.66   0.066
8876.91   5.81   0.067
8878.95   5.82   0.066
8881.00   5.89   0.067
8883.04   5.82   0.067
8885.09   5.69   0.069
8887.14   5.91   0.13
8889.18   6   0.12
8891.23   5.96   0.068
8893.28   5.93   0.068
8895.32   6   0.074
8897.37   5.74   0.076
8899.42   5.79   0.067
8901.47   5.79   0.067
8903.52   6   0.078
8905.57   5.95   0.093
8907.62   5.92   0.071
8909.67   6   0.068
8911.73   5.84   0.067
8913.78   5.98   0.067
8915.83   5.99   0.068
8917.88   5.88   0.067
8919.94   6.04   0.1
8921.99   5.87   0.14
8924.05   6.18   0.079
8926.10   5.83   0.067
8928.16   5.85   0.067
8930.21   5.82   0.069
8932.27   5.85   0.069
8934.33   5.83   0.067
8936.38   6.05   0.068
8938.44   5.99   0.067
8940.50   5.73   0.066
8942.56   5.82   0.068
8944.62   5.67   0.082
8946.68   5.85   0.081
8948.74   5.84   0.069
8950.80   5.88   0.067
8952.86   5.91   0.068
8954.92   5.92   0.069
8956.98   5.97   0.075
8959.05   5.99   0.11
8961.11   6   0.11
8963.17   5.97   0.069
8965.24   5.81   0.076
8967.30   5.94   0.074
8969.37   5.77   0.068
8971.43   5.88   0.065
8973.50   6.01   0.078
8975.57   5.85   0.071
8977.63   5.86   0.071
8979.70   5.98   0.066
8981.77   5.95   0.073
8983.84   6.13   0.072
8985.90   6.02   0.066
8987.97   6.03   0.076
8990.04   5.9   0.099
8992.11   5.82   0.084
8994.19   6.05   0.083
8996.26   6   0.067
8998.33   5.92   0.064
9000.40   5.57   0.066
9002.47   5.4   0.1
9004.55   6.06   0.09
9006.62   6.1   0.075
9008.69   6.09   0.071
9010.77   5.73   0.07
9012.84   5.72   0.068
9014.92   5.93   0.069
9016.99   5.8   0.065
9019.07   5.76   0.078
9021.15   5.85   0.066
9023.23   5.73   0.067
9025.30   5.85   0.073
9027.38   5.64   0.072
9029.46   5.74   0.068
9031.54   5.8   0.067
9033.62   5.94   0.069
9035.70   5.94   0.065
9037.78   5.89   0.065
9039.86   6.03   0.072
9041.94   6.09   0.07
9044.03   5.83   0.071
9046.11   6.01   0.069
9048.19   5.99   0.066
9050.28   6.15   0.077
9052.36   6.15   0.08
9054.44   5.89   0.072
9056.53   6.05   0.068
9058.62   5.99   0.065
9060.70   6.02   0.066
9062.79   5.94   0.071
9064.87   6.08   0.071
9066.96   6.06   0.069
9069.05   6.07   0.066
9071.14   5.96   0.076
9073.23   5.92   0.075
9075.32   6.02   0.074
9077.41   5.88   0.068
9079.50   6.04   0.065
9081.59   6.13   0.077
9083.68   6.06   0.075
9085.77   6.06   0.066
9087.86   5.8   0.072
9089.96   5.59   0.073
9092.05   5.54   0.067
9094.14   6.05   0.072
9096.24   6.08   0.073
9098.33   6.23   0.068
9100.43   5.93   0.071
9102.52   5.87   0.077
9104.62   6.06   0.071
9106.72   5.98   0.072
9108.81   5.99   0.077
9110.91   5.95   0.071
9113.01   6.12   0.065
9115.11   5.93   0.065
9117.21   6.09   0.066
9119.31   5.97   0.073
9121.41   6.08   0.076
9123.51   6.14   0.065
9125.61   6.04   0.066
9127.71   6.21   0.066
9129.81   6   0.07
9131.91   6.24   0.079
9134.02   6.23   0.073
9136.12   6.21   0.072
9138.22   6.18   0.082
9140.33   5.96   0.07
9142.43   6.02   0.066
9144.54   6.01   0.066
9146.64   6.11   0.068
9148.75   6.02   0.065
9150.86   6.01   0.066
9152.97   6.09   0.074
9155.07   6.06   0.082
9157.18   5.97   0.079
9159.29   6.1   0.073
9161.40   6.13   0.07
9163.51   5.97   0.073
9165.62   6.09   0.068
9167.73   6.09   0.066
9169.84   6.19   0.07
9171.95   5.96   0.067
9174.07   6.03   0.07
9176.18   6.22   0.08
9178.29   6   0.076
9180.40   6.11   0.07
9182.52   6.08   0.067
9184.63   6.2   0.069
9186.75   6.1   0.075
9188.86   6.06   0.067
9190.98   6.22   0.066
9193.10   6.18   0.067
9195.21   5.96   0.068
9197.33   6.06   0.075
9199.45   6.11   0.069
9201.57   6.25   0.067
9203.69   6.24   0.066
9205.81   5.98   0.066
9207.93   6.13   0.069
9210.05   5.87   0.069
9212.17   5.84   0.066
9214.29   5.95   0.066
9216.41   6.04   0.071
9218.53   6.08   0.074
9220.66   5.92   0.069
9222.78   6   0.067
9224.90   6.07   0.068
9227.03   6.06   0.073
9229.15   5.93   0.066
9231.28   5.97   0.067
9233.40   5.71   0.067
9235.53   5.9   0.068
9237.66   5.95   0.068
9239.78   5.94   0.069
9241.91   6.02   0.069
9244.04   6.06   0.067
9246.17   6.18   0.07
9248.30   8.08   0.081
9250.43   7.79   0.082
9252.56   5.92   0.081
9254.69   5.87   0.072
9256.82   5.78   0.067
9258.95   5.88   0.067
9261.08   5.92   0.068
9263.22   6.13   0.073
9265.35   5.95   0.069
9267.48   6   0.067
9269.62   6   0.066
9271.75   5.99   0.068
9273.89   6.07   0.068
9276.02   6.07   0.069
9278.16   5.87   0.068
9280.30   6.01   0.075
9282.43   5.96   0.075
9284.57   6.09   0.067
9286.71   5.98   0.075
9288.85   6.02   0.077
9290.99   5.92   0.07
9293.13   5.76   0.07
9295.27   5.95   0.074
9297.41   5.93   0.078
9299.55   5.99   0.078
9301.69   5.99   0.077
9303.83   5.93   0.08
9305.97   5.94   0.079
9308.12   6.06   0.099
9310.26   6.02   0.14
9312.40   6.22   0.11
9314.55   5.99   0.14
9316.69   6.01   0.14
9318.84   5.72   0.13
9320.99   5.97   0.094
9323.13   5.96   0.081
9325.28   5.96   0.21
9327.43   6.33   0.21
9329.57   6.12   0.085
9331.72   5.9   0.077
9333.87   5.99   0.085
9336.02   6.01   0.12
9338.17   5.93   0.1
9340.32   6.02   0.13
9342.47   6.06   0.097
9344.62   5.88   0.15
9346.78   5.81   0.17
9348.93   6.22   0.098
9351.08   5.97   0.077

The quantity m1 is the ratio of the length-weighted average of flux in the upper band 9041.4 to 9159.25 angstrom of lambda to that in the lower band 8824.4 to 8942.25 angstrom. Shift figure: 1.0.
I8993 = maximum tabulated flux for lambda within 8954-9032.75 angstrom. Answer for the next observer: 6.13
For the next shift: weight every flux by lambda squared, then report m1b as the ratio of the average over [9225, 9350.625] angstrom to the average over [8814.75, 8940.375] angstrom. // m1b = 1.1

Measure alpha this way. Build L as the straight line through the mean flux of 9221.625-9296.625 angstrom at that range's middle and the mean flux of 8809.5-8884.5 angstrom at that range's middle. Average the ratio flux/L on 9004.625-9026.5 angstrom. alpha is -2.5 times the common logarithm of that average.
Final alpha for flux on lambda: 0.02 mag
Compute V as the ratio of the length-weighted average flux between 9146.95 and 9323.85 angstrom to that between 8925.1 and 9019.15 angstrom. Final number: 1.0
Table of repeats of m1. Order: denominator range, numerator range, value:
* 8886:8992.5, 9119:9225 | 1.03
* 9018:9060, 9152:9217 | 1.03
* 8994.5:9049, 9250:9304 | 1.02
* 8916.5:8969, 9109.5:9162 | 1.03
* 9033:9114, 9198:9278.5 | 1.02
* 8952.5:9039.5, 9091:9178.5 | 1.03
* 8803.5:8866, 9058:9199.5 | 1.03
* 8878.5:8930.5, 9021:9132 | 1.01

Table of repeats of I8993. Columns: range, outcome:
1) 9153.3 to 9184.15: 6.22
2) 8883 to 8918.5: 6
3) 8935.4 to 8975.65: 6.05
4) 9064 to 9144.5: 6.24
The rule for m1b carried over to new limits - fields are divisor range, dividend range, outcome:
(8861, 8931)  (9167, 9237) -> 1.10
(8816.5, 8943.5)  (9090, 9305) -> 1.10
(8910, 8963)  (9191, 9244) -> 1.08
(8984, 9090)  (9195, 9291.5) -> 1.07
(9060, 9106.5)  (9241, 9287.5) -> 1.07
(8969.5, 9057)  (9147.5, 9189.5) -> 1.06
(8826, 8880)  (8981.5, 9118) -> 1.05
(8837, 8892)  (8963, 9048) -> 1.03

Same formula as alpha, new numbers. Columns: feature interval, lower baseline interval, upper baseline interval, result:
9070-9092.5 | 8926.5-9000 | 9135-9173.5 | 0.02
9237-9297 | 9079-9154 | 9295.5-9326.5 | -0.02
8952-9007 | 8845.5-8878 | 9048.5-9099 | 0.00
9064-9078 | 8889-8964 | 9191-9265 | 0.00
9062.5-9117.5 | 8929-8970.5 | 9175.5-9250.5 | 0.01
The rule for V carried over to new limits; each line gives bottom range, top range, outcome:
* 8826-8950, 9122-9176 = 1.03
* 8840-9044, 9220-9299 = 1.03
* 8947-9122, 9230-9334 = 1.02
